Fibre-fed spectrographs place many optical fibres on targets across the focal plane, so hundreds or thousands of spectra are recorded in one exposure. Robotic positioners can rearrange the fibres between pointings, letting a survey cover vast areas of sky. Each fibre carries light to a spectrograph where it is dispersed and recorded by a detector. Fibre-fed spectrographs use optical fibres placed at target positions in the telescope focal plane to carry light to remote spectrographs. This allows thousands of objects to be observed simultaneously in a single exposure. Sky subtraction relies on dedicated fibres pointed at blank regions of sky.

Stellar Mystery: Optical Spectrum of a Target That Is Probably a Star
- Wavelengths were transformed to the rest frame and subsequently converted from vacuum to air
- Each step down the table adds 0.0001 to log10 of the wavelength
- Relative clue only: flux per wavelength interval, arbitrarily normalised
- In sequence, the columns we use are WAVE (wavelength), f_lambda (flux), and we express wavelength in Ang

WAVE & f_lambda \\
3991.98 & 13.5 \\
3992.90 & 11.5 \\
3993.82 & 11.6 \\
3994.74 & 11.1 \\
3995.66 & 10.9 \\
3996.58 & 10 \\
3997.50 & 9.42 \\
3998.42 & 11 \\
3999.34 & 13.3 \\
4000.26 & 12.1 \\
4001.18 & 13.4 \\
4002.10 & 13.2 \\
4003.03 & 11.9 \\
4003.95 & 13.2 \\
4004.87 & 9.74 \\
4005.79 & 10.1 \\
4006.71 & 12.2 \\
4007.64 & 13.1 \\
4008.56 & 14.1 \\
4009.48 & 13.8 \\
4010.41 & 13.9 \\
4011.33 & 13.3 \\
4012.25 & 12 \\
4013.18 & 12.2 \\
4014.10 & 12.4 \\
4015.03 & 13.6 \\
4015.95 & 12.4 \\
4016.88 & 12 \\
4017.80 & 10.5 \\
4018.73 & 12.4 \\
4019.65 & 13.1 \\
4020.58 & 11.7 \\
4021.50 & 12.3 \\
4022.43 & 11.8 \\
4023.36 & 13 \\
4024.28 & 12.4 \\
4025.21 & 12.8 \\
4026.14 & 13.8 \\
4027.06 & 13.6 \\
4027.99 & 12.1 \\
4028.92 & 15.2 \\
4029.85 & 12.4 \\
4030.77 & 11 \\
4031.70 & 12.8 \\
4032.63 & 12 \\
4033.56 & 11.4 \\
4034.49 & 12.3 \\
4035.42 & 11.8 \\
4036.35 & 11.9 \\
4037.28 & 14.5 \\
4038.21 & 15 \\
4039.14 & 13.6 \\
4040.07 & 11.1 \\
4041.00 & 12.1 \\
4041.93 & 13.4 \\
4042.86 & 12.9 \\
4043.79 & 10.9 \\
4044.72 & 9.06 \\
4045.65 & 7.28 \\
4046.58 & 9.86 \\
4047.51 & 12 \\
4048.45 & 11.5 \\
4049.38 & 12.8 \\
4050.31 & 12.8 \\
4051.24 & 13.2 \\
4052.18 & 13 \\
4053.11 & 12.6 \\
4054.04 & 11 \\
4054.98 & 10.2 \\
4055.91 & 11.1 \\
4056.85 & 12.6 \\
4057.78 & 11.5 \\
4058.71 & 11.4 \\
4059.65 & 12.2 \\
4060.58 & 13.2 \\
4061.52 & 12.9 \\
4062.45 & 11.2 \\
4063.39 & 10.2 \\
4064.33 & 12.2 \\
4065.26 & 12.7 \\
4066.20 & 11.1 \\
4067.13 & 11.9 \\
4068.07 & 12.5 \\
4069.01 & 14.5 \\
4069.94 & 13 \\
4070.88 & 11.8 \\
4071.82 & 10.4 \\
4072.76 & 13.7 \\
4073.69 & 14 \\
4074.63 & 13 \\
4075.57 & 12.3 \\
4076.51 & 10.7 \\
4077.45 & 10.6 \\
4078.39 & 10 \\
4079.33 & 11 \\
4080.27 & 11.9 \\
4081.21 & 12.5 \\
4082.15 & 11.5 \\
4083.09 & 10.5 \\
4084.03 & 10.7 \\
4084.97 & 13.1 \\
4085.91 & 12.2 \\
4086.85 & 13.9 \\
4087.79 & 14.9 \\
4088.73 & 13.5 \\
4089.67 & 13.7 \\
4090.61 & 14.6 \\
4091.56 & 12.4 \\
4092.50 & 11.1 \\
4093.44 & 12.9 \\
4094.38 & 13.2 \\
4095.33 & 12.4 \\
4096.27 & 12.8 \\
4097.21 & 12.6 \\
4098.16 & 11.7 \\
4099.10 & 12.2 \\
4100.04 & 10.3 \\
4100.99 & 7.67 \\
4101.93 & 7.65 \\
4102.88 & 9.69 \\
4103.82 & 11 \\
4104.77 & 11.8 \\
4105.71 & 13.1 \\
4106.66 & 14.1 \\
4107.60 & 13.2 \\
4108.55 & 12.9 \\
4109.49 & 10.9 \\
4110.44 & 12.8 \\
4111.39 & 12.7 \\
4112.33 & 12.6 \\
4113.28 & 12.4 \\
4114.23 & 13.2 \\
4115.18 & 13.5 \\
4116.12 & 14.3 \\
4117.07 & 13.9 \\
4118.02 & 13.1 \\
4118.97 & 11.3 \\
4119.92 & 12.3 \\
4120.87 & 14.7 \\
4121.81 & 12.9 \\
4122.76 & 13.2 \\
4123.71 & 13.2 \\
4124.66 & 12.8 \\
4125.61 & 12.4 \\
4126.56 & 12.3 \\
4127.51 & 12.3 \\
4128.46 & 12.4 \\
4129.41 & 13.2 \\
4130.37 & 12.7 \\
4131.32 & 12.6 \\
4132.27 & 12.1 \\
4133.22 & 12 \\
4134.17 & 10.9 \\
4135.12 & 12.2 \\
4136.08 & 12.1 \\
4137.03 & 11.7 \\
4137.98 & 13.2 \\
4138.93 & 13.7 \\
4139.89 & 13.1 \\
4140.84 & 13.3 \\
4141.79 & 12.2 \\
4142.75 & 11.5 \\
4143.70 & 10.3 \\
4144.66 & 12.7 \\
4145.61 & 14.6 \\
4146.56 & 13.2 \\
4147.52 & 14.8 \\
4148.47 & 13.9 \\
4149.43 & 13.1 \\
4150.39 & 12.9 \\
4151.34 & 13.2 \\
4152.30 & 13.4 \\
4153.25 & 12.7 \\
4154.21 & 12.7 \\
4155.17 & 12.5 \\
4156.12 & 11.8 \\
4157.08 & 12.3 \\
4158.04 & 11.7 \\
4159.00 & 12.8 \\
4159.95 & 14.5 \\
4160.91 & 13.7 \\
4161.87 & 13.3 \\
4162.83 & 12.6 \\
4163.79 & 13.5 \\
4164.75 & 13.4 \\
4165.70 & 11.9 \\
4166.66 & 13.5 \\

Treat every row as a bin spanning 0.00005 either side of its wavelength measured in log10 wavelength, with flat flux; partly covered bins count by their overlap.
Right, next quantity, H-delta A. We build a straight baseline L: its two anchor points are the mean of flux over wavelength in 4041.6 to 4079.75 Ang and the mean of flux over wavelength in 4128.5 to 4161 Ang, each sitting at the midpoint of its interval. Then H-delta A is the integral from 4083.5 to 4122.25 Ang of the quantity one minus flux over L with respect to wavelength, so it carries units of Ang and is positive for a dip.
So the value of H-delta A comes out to -0.5 Ang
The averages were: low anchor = 11.8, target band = 12.4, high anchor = 12.7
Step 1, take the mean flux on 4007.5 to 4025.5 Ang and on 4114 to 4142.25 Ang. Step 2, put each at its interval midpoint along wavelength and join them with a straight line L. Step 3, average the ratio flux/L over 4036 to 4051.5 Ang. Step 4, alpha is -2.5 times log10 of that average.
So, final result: 0.06 mag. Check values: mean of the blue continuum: 12.6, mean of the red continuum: 12.8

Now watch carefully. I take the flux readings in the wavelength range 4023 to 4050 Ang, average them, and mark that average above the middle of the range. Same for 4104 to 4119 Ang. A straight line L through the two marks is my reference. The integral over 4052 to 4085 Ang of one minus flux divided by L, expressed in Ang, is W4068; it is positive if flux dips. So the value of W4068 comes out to 1.6 Ang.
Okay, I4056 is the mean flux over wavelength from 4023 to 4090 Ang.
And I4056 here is 12.2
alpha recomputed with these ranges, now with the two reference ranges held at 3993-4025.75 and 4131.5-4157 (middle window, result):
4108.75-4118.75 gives -0.03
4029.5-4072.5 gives 0.03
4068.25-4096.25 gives 0.00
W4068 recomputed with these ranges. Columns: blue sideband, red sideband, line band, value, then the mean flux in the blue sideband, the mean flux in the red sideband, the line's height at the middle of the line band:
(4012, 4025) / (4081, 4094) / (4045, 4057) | 1.0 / 12.3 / 12.7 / 12.5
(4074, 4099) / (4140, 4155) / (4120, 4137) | 0.3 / 12.3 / 13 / 12.8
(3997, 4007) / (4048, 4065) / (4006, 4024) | -1.2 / 11.8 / 12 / 11.8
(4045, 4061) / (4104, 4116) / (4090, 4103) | 0.9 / 11.6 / 12.8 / 12.5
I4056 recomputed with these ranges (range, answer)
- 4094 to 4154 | 12.5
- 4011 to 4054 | 12.3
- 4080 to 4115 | 12.2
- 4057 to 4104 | 12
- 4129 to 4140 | 12.4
